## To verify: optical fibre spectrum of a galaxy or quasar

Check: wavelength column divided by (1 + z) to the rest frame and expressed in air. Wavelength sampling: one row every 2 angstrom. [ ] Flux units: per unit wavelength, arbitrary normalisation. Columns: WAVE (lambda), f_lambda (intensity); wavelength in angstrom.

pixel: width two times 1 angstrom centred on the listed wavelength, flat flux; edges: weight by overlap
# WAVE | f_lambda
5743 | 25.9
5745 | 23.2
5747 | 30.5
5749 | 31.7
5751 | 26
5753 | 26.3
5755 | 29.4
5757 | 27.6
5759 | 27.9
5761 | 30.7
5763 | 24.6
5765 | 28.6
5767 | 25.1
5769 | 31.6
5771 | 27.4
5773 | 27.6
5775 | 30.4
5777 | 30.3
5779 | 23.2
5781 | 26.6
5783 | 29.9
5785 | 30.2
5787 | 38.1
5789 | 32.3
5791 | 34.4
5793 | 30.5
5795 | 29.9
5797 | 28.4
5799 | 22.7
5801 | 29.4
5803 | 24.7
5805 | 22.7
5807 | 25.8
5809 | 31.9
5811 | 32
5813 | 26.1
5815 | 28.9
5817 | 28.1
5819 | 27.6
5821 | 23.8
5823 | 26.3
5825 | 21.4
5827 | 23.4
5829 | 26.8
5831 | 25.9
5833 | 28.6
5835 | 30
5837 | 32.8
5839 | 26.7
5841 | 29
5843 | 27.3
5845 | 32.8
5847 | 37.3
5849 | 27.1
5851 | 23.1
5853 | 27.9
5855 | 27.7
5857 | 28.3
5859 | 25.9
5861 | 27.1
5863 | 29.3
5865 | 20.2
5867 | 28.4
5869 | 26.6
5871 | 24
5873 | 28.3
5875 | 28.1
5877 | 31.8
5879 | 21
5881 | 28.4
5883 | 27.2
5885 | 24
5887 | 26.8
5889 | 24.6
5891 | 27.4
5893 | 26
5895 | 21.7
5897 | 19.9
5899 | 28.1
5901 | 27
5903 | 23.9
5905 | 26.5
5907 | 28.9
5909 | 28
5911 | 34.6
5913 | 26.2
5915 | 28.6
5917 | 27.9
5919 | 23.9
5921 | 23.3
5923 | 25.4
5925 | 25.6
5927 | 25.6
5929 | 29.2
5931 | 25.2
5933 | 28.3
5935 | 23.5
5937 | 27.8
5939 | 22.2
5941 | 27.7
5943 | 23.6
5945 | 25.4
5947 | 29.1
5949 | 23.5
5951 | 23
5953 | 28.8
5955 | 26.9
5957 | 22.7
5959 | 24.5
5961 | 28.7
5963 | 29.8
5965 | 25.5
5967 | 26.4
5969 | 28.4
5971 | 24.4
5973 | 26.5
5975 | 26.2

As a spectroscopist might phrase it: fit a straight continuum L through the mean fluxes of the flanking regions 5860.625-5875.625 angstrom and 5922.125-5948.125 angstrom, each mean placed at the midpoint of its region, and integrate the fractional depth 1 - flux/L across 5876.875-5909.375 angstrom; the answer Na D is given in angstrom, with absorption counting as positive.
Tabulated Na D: 0.66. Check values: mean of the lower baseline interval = 26.4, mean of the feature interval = 25.8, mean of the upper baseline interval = 26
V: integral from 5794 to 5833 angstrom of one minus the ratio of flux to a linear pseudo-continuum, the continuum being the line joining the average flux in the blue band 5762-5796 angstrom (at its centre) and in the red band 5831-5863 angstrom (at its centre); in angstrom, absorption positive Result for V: 3.2 angstrom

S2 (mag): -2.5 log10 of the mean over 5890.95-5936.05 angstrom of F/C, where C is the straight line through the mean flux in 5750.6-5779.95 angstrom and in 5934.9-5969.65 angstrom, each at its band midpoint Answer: 0.005 mag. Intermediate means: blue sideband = 27.8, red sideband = 26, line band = 26.3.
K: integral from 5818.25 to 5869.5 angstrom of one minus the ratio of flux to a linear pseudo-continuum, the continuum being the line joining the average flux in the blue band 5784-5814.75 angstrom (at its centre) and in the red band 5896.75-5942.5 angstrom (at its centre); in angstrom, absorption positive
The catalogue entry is 1.6 angstrom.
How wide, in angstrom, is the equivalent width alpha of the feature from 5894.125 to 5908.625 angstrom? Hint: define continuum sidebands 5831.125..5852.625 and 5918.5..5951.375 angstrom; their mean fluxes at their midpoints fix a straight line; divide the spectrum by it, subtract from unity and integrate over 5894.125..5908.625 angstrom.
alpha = 0.8 angstrom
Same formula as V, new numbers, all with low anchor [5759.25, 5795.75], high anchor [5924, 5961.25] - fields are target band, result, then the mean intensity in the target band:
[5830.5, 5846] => -0.6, 29.2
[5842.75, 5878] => -0.3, 27.9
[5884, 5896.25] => 0.9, 25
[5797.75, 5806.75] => 1.2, 25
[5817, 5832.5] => 1.7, 25.3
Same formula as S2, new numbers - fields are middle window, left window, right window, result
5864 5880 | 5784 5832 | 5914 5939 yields 0.04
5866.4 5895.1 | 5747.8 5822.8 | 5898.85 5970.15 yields 0.03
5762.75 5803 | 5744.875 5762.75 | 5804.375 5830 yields -0.06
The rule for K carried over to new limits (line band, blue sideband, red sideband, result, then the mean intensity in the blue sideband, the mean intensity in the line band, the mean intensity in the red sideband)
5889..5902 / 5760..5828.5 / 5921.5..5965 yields 0.8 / 28.1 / 25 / 26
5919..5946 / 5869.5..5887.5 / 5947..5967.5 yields 0.8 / 26.6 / 25.5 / 26.1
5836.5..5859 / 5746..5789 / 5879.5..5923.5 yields -1.3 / 28.8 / 28.9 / 26.2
